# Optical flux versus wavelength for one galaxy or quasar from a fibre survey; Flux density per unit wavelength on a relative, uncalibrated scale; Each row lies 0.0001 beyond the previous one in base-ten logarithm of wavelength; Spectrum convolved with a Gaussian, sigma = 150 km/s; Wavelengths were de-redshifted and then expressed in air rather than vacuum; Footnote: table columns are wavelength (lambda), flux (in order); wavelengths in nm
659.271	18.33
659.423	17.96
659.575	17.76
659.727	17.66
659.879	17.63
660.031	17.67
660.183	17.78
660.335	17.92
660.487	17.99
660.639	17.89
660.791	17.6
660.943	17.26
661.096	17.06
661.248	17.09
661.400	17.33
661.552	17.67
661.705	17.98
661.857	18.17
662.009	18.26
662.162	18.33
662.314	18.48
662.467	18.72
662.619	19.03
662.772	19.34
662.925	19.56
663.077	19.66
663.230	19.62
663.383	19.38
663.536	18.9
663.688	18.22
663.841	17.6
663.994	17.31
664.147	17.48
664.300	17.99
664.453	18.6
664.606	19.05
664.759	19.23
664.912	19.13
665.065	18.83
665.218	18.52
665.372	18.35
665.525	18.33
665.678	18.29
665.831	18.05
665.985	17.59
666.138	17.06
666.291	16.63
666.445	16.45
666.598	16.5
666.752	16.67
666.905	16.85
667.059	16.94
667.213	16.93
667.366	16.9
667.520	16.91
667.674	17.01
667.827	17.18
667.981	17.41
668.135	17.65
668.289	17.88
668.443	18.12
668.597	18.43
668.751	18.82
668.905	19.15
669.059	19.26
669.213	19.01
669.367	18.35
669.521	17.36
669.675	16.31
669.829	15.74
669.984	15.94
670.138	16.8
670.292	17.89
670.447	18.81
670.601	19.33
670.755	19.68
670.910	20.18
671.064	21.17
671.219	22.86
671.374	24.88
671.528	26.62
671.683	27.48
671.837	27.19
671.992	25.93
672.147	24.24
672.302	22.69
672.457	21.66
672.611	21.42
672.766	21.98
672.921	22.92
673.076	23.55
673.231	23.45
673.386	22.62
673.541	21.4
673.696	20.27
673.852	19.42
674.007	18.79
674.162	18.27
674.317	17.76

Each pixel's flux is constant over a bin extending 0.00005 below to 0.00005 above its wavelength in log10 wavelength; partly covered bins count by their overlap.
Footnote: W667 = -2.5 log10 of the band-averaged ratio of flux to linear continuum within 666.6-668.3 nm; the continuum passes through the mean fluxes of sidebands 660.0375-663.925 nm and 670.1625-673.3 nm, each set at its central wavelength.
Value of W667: 0.21 mag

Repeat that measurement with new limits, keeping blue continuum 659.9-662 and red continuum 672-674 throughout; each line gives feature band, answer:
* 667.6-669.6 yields 0.134 mag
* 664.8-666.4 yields 0.076 mag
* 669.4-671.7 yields 0.075 mag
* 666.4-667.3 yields 0.185 mag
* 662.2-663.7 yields -0.041 mag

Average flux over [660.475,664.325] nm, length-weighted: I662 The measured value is 18.2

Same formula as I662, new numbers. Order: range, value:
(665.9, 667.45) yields 16.9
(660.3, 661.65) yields 17.5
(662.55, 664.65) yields 18.7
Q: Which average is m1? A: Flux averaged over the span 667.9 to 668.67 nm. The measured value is 17.9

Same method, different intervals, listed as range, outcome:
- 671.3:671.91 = 26.6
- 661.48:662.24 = 18.1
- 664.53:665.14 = 19.1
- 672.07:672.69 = 22.5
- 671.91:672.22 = 25.1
